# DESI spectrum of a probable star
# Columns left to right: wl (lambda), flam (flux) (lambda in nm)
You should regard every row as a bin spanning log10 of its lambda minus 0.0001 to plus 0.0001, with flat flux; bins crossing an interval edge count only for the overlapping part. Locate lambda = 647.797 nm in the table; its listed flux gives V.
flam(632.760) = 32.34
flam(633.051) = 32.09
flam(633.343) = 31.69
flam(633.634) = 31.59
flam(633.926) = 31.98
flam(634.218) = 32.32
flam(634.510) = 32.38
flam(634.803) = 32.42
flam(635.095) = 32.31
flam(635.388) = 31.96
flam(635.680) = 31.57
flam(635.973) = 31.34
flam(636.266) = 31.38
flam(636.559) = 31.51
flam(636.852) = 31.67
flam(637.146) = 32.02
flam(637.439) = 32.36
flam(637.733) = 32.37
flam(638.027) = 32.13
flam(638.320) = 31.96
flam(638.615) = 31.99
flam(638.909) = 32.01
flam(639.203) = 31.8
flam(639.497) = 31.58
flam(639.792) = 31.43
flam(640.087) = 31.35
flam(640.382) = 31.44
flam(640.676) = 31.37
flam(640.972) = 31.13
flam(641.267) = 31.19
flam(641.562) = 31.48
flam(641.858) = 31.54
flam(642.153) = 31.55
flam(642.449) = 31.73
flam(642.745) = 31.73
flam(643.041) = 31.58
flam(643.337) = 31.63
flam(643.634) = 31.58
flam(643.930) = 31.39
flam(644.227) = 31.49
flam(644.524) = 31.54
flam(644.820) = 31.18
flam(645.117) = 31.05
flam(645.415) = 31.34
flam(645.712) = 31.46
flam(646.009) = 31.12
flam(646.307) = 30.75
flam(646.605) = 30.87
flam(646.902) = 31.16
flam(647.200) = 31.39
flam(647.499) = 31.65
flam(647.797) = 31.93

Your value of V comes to 31.93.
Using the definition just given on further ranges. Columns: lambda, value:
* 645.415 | 31.34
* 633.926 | 31.98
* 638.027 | 32.13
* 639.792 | 31.43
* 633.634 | 31.59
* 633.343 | 31.69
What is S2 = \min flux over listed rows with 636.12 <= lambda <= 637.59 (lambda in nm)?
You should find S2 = 31.38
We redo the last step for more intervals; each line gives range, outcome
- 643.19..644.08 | 31.39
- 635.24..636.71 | 31.34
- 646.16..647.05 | 30.75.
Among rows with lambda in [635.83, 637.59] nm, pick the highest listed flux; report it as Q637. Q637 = 32.36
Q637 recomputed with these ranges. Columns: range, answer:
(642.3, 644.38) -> 31.73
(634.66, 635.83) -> 32.42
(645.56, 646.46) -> 31.46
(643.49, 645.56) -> 31.58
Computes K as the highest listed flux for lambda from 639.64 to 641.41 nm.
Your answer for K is 31.44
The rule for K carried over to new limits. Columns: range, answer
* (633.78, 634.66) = 32.38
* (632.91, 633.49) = 32.09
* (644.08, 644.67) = 31.54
